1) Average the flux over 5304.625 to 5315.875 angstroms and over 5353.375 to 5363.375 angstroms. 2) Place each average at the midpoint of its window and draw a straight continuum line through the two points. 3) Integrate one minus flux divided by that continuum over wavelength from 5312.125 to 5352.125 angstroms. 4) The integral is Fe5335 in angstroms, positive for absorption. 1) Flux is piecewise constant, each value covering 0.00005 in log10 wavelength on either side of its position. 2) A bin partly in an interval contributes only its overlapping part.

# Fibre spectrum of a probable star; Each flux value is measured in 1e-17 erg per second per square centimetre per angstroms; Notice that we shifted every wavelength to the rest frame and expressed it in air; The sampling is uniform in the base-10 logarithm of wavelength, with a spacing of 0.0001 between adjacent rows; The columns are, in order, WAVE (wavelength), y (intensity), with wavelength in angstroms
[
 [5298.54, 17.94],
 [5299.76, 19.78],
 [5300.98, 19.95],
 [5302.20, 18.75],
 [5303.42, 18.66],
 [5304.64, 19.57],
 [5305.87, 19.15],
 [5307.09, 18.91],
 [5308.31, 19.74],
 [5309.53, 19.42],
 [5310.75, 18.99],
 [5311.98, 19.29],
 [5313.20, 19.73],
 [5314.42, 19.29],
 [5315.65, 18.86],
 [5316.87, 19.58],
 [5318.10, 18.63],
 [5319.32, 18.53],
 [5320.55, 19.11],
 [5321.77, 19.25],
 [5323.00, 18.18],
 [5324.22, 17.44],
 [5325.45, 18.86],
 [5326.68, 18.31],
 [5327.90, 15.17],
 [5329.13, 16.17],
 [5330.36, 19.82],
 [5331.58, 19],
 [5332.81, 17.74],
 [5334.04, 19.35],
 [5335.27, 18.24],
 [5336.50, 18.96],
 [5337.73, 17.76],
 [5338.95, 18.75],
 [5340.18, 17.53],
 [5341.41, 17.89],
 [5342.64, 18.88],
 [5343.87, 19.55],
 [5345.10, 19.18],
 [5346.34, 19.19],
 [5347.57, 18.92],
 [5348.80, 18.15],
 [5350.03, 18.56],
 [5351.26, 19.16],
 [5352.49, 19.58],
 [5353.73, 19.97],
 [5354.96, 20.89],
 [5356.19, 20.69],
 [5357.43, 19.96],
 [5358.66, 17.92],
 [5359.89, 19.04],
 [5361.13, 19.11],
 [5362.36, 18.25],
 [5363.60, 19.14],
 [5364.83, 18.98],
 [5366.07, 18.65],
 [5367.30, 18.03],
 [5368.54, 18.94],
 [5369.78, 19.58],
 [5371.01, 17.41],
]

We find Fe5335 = 1.6 angstroms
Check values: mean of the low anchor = 19.3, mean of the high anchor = 19.5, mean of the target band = 18.6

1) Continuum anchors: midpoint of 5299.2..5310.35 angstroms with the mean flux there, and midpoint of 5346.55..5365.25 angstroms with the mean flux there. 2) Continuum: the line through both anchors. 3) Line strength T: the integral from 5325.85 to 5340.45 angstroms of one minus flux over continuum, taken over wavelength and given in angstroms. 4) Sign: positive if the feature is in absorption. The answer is 0.9 angstroms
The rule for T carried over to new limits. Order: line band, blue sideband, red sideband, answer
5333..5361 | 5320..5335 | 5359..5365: -0.62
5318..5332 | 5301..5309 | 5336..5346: 0.50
